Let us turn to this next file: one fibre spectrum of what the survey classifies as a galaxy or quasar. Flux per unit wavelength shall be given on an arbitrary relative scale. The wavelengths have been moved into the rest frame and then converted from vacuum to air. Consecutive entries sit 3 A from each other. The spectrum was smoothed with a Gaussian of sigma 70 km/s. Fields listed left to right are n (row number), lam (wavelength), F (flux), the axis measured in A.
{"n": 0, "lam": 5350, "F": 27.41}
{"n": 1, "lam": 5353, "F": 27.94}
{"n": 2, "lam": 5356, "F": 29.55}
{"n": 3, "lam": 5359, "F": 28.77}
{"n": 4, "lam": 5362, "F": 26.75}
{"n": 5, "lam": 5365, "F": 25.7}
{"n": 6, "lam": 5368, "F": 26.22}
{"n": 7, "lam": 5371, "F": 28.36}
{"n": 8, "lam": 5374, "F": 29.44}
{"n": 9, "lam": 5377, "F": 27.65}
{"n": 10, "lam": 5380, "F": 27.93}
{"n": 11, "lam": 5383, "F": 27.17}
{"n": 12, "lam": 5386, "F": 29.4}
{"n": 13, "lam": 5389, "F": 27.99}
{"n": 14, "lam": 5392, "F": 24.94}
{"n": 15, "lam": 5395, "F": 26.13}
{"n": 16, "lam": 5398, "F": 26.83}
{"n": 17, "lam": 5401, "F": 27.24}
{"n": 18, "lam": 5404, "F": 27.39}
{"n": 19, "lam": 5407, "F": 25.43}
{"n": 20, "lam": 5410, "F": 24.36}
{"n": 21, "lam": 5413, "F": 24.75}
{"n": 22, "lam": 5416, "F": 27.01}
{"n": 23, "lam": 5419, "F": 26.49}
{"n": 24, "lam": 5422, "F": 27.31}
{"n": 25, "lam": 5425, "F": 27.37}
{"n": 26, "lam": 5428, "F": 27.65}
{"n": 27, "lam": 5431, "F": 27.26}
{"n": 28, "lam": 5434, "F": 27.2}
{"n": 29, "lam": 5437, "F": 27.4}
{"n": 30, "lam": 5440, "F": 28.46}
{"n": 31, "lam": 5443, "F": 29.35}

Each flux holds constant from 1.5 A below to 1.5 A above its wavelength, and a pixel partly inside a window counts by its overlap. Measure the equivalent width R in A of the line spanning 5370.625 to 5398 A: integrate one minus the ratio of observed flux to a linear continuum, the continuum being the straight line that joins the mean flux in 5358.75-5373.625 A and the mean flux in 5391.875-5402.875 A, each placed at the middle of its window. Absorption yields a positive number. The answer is -0.8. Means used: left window 27.2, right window 26.5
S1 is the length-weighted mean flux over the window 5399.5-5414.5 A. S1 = 25.8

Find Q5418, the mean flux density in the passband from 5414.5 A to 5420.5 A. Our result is 26.8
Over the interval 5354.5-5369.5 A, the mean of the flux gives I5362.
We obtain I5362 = 27.4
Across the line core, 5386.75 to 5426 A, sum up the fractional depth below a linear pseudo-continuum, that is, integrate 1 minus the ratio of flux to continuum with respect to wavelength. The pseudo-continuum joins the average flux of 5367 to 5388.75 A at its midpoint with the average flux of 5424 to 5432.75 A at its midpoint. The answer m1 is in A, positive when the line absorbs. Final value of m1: 1.78 A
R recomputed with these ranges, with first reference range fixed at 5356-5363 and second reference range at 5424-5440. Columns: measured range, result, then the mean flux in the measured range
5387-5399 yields 0.6 A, 26.6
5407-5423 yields 1.0 A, 25.9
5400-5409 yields 0.4 A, 26.5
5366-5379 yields 0.1 A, 27.8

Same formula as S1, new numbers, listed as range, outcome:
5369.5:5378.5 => 28.5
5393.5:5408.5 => 26.6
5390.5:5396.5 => 25.5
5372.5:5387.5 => 28.3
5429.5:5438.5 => 27.3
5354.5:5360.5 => 29.2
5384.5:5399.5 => 27.1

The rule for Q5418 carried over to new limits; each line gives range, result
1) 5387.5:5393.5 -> 26.5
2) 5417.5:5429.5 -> 27.2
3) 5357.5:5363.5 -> 27.8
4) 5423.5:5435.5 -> 27.4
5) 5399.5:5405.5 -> 27.3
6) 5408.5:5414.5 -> 24.6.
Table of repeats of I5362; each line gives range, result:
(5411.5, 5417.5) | 25.9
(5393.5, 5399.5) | 26.5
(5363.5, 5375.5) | 27.4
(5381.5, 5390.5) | 28.2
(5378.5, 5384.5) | 27.6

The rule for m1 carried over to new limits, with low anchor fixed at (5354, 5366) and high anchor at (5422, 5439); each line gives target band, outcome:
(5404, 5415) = 0.9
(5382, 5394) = 0.1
